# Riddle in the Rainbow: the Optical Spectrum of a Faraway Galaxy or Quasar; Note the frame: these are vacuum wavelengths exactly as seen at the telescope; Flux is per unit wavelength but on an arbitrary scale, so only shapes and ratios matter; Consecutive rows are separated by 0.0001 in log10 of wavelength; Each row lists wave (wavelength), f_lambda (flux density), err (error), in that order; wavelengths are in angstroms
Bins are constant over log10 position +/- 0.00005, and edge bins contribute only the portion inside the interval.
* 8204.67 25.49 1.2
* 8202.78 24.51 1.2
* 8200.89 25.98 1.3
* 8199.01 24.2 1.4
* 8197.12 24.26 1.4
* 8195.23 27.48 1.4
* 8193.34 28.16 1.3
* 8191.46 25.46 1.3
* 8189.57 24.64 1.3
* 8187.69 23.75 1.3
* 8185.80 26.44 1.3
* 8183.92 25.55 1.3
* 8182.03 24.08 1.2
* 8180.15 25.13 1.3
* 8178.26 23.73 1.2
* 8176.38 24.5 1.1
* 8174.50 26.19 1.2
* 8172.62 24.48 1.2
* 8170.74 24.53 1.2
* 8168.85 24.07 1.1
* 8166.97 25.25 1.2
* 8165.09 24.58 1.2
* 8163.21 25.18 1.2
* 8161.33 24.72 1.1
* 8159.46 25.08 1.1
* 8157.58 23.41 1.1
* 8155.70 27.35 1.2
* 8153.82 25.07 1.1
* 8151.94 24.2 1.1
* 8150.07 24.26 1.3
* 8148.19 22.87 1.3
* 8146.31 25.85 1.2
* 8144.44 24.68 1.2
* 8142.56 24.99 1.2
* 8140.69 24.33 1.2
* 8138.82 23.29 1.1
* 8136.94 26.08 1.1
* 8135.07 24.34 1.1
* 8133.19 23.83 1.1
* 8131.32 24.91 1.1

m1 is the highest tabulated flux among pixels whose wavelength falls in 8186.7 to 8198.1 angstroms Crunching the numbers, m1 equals 28.16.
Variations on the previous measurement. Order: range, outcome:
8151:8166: 27.35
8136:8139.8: 26.08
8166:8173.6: 25.25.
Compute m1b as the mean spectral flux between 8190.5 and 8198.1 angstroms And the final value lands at 26.3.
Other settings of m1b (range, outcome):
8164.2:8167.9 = 24.9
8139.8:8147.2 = 25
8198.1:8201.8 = 25.1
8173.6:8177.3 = 25.4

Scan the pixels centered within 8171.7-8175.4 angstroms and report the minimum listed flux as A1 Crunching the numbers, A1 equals 24.48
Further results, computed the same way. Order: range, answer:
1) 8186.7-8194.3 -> 23.75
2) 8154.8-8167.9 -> 23.41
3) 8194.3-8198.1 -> 24.26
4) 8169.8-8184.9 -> 23.73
